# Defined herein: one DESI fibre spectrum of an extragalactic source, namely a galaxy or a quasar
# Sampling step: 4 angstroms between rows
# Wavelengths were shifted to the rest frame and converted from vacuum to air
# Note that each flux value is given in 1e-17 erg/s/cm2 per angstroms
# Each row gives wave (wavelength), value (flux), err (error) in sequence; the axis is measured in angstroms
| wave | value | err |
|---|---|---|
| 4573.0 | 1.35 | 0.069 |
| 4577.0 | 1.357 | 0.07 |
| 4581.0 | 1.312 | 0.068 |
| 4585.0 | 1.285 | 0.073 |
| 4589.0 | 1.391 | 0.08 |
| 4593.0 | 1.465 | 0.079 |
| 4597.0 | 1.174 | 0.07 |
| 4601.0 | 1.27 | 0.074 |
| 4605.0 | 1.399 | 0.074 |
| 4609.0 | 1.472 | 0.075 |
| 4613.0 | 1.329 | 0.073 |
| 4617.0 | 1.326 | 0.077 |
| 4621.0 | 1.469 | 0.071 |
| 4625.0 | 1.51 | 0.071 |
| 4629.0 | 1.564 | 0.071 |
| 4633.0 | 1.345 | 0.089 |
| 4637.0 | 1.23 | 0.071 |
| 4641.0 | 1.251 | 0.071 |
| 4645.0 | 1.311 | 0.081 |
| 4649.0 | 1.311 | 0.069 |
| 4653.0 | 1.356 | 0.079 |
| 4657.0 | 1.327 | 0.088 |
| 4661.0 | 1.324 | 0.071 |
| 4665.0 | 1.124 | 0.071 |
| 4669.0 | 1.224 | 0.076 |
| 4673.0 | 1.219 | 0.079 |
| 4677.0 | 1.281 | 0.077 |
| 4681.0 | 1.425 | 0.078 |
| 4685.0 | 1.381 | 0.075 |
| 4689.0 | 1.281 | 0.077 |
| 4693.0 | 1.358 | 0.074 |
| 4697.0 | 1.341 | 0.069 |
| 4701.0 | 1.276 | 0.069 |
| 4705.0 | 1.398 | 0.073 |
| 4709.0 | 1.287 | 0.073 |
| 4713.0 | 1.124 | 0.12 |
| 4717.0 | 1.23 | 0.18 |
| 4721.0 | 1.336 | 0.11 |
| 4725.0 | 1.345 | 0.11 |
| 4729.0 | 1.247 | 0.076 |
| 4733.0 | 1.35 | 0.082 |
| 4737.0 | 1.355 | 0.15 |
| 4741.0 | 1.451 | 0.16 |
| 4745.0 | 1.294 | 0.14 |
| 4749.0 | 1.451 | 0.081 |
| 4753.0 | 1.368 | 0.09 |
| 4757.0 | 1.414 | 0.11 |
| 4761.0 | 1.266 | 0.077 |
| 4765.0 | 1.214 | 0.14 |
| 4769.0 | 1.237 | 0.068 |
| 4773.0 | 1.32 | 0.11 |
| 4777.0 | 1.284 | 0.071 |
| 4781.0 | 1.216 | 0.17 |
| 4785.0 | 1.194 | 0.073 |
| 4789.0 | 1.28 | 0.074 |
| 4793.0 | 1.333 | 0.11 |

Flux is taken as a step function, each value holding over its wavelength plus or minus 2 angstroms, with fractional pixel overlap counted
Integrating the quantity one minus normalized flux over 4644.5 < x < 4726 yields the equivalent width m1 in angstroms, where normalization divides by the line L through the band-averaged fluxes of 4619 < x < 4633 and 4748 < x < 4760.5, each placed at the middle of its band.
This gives 8.3 angstroms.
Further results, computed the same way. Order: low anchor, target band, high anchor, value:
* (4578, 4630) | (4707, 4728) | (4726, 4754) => 1.5 angstroms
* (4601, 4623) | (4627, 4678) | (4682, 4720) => 1.9 angstroms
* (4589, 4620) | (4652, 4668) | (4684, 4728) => 0.6 angstroms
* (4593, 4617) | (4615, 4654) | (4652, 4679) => -2.0 angstroms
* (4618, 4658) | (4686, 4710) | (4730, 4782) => 0.3 angstroms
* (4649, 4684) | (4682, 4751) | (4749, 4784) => -1.7 angstroms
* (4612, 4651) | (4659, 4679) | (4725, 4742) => 1.8 angstroms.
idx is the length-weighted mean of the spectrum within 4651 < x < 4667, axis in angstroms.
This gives 1.28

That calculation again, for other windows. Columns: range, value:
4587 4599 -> 1.34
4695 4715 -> 1.29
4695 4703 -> 1.31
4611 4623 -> 1.37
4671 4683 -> 1.31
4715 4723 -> 1.28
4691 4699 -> 1.35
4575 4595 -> 1.36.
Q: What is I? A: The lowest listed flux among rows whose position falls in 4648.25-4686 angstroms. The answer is 1.124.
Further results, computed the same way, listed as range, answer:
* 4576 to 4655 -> 1.174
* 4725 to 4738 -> 1.247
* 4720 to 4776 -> 1.214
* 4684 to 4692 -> 1.281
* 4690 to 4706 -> 1.276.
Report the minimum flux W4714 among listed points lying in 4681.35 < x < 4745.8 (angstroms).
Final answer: 1.124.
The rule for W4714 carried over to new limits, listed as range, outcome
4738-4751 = 1.294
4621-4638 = 1.23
